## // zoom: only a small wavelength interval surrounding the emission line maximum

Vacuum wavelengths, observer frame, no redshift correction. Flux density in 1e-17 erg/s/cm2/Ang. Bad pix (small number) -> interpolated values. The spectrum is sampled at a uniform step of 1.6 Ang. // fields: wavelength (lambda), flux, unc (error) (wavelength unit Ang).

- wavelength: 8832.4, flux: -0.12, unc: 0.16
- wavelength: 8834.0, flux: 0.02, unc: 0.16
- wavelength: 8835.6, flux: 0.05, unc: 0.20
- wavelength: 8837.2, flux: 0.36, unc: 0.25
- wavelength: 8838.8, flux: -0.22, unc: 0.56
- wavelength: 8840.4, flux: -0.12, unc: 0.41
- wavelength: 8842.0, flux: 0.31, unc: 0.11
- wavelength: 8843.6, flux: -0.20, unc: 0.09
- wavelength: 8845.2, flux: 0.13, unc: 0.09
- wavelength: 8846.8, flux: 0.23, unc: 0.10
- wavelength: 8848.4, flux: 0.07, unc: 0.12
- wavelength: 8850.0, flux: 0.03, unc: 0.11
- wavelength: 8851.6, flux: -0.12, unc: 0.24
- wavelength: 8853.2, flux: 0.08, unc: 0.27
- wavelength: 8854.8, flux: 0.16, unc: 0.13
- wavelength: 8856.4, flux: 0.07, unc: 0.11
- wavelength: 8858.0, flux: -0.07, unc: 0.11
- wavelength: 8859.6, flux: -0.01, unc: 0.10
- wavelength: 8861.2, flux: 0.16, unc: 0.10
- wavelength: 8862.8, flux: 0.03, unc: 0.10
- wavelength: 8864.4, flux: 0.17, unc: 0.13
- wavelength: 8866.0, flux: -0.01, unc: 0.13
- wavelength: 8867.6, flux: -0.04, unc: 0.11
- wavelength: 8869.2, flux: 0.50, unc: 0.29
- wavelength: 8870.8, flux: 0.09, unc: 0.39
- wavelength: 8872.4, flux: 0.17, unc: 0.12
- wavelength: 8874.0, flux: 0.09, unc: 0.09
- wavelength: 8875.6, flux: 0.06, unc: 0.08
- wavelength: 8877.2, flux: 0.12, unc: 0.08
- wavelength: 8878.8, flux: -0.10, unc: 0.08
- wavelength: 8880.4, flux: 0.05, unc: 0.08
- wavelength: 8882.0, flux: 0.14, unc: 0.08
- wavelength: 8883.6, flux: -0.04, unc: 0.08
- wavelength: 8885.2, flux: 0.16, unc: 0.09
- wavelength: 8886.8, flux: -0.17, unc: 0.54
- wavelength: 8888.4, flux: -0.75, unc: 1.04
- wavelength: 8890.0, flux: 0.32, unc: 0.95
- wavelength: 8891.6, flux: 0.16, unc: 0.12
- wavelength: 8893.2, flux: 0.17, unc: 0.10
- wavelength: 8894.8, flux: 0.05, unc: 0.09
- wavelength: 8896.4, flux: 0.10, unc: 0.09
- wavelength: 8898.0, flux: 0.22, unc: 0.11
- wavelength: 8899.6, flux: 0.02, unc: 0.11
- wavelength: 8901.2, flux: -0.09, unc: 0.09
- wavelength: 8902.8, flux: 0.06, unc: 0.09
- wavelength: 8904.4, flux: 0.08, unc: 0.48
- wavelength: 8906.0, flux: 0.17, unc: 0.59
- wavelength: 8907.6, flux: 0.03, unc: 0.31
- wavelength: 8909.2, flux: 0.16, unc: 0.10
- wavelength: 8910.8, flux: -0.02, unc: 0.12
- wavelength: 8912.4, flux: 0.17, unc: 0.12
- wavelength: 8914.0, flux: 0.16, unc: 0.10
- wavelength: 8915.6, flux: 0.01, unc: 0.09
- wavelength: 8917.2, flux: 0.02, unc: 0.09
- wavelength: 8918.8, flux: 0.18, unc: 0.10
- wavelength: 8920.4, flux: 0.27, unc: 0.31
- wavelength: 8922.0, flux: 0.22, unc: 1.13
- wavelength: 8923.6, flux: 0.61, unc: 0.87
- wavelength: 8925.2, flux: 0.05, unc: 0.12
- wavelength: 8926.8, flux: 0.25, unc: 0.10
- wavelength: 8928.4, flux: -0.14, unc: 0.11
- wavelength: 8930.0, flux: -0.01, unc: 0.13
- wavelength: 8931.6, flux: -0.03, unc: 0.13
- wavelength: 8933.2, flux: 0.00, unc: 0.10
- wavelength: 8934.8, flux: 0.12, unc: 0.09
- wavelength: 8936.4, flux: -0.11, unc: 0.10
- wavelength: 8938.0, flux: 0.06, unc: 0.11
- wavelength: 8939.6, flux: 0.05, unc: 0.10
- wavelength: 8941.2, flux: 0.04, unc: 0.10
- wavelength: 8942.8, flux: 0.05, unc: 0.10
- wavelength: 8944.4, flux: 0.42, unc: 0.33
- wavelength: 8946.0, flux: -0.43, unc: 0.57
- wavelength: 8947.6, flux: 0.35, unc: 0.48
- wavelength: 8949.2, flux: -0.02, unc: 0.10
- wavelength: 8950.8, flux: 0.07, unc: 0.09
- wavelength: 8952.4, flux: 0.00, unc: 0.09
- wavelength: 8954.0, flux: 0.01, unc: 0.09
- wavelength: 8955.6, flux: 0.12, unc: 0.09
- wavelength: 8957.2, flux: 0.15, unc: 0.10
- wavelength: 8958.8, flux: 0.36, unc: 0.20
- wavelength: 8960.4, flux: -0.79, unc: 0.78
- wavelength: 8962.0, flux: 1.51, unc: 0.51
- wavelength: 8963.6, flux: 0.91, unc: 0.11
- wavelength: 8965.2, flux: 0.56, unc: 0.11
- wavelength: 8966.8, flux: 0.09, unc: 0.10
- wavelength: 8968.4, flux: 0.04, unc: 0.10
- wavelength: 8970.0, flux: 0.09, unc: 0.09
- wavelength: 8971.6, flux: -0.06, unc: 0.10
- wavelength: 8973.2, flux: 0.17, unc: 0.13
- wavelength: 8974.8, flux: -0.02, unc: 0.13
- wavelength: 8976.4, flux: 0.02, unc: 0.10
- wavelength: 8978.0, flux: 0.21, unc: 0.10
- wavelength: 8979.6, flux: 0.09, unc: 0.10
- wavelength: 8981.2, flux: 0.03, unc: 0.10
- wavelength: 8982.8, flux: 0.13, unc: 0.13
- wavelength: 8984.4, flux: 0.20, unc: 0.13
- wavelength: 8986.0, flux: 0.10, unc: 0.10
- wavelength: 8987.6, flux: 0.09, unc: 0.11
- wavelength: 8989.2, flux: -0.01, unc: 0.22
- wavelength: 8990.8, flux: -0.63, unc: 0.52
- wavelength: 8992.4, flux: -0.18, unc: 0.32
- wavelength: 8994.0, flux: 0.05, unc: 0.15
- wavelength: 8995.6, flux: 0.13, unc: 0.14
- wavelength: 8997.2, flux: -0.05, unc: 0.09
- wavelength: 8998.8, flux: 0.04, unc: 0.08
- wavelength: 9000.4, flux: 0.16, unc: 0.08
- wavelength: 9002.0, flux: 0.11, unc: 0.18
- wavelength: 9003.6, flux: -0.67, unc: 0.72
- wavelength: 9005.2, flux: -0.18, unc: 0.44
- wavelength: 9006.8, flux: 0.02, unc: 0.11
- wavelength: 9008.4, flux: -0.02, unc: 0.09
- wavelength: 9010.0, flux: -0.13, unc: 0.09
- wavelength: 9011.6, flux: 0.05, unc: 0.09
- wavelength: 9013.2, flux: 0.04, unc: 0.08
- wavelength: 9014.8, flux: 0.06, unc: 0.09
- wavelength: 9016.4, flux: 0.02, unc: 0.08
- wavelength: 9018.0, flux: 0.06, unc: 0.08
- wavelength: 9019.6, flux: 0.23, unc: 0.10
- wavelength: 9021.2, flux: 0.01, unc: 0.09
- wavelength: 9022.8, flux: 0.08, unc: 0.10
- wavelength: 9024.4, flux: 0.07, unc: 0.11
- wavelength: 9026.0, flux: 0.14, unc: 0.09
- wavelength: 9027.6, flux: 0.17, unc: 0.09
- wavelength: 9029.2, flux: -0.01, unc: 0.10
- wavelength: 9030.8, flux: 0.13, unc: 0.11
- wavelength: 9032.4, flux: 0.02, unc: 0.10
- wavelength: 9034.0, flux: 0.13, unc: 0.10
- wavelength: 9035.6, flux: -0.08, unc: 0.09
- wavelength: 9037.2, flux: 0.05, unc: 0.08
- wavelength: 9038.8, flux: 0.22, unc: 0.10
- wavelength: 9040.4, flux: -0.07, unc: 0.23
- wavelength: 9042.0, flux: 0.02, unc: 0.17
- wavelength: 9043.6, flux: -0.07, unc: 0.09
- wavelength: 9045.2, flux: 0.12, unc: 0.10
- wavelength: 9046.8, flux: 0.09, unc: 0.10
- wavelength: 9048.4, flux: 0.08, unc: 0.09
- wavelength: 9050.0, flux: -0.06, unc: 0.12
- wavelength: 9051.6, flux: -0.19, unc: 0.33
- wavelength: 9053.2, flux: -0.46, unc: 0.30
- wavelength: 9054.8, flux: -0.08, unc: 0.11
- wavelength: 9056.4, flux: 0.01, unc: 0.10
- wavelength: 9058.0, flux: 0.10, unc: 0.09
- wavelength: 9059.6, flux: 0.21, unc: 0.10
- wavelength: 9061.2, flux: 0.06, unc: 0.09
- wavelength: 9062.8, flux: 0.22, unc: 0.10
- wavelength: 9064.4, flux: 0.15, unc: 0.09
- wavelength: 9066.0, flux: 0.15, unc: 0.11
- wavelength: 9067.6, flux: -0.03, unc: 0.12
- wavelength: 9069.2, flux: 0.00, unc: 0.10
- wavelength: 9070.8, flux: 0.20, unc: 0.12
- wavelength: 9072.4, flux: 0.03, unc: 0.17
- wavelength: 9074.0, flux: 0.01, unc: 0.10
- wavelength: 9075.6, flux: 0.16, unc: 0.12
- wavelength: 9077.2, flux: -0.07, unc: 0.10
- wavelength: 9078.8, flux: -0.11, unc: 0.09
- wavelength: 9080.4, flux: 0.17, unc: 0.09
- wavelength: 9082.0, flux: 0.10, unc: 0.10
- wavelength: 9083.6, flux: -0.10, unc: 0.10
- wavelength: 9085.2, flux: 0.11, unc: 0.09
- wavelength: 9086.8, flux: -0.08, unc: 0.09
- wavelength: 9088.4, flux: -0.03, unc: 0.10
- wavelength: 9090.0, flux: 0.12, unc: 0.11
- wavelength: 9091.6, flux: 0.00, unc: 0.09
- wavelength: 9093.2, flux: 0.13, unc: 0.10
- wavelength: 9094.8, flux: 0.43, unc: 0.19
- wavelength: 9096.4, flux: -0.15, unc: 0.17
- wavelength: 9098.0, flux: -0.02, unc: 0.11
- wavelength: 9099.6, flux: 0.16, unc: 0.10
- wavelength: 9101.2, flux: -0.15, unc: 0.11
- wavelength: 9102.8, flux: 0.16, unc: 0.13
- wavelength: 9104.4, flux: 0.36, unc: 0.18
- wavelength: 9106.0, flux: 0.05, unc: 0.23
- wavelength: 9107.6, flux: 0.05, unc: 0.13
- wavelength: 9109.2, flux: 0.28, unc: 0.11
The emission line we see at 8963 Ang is H-beta 4861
